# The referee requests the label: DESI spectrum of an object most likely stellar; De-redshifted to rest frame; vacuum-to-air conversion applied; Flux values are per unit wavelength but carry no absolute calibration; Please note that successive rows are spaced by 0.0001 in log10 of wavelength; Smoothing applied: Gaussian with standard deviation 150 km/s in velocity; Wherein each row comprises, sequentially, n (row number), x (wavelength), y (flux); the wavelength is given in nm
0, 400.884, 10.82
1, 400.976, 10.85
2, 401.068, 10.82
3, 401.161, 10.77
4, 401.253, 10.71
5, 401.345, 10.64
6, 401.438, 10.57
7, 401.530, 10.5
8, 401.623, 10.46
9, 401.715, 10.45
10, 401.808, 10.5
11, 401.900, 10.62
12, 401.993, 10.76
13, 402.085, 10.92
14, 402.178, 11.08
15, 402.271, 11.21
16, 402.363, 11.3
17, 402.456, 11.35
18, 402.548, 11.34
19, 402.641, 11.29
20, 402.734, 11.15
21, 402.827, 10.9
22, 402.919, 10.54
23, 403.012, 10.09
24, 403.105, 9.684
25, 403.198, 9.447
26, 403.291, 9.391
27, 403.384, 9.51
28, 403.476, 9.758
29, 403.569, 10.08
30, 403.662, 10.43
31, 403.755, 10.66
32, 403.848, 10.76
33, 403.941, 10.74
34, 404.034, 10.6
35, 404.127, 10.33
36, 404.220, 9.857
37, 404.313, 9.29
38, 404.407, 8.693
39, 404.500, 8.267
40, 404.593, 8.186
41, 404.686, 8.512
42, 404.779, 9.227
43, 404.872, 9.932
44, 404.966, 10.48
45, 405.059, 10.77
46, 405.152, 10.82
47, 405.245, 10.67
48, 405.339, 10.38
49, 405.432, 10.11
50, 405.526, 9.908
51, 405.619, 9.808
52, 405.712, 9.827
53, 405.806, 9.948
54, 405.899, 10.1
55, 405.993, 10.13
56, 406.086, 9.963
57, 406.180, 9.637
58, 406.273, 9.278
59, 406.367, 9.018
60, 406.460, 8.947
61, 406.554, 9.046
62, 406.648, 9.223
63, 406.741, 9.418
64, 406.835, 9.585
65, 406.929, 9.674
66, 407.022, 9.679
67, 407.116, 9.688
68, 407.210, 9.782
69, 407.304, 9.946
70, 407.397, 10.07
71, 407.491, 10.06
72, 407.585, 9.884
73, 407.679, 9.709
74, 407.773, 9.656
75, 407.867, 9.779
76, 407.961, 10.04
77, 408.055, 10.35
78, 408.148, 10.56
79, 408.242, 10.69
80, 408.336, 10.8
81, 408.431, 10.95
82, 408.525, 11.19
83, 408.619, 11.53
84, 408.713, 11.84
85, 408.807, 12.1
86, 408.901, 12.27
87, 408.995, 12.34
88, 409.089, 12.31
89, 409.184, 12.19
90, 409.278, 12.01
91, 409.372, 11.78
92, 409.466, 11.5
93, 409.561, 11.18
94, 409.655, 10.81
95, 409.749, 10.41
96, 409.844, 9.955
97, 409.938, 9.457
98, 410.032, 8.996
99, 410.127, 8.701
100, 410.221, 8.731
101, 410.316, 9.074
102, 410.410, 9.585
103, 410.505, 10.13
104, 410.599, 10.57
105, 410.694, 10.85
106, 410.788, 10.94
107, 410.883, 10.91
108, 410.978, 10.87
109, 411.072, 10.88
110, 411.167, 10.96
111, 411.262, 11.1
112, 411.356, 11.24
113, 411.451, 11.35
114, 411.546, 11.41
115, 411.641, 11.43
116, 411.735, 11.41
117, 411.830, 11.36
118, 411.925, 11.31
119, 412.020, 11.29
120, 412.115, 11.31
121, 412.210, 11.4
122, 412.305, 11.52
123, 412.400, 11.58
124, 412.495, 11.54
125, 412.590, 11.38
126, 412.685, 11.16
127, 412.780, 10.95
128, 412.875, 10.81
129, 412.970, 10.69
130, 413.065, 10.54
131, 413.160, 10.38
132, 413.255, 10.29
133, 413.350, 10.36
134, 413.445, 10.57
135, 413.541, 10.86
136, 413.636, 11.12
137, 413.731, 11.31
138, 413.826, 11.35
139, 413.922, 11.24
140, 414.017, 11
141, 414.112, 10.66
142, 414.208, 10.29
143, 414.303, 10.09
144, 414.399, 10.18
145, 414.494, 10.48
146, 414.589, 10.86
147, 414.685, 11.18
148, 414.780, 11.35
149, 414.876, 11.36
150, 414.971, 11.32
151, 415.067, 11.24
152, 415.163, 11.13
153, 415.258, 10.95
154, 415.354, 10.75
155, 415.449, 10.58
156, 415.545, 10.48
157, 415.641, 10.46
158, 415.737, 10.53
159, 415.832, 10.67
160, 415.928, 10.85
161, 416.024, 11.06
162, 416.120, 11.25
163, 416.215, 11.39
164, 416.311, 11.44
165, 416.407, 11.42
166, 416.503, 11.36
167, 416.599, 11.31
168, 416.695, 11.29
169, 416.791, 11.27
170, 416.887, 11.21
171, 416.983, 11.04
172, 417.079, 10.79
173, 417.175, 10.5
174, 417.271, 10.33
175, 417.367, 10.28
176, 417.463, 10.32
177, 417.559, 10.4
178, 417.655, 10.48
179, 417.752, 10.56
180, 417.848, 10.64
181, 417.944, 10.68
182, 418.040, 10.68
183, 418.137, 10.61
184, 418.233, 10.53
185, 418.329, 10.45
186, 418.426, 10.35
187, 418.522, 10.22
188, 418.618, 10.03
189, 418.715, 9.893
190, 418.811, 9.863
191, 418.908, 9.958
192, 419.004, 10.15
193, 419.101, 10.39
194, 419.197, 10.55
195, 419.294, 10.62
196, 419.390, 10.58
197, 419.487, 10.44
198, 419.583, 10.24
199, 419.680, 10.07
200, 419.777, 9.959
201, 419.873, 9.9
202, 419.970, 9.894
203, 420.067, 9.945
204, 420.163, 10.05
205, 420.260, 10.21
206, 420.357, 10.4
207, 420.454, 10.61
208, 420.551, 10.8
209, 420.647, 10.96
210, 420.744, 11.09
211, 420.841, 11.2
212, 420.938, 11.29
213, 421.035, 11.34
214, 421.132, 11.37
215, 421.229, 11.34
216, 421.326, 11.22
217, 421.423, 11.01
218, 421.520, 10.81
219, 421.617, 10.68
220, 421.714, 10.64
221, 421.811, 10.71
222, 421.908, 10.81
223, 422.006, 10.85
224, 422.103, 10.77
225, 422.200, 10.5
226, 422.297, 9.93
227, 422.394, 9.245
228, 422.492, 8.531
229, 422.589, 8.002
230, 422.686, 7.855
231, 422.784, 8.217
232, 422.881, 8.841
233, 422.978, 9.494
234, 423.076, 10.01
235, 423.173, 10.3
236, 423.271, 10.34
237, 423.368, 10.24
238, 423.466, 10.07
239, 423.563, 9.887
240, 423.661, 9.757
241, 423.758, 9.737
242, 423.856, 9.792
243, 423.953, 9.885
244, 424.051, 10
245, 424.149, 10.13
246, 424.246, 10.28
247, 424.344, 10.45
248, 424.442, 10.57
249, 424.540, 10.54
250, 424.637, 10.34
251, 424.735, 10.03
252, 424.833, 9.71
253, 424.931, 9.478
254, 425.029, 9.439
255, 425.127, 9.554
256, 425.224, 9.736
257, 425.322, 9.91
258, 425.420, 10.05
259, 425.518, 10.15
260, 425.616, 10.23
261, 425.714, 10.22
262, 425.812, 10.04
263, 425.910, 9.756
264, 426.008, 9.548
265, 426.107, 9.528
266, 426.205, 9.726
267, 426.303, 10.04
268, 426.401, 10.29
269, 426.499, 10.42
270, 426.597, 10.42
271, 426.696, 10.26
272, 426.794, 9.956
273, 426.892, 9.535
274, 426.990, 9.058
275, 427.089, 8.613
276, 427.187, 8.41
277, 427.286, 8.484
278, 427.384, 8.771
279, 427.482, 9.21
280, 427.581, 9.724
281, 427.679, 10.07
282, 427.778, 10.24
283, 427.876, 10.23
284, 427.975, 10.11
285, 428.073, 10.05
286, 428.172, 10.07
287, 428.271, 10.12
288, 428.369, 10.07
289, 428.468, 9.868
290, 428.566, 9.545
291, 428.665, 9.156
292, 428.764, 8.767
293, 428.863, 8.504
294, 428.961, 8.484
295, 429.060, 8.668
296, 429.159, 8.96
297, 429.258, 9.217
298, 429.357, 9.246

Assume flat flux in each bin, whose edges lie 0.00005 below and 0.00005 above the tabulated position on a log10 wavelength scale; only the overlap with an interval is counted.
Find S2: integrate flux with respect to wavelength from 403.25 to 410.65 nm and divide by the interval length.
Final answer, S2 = 10.1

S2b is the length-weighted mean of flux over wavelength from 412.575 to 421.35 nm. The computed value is 10.7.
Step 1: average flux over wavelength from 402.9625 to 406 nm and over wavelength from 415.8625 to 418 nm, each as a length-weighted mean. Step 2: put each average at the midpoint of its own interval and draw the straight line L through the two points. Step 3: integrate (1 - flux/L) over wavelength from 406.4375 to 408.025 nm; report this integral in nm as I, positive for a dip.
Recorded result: 0.07 nm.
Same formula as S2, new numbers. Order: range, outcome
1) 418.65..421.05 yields 10.4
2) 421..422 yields 11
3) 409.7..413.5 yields 10.7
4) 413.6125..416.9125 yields 11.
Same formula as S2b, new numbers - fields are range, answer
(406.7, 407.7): 9.77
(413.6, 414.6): 10.8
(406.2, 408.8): 10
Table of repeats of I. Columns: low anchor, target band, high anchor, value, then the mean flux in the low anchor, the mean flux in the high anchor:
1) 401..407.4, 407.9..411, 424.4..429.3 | -0.24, 10.1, 9.68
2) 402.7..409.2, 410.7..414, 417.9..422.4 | -0.25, 10.1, 10.5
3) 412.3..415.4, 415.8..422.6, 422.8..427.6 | -0.12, 10.9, 9.8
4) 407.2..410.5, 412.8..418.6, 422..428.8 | -0.31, 10.6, 9.75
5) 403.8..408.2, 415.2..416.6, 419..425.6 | -0.13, 9.8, 10.2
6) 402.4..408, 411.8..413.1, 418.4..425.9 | -0.15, 9.92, 10.2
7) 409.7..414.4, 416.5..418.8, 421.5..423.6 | -0.08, 10.7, 9.84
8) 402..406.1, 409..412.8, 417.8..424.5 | -0.26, 10.2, 10.2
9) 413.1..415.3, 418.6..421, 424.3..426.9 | 0.01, 10.9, 10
